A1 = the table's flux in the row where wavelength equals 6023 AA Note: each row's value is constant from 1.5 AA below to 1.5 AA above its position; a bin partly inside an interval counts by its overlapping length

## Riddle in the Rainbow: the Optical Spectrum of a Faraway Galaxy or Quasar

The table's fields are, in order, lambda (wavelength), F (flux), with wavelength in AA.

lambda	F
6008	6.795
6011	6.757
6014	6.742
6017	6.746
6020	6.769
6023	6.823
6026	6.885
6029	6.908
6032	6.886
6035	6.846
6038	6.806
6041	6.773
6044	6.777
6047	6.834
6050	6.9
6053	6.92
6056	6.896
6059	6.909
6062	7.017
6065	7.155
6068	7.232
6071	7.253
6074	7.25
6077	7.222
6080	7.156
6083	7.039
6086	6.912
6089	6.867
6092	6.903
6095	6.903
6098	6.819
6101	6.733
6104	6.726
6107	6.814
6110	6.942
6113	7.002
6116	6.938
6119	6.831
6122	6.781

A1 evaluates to 6.823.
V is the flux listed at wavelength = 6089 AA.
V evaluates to 6.867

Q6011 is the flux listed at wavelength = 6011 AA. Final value 6.757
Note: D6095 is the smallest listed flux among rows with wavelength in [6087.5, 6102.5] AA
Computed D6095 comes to 6.733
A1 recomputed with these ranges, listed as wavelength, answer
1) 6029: 6.908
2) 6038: 6.806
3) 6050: 6.9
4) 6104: 6.726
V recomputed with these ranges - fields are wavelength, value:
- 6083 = 7.039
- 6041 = 6.773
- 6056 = 6.896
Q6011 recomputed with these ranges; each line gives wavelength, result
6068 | 7.232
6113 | 7.002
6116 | 6.938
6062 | 7.017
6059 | 6.909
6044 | 6.777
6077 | 7.222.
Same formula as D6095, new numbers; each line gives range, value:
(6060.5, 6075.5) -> 7.017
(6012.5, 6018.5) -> 6.742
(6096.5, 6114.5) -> 6.726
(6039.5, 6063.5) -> 6.773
